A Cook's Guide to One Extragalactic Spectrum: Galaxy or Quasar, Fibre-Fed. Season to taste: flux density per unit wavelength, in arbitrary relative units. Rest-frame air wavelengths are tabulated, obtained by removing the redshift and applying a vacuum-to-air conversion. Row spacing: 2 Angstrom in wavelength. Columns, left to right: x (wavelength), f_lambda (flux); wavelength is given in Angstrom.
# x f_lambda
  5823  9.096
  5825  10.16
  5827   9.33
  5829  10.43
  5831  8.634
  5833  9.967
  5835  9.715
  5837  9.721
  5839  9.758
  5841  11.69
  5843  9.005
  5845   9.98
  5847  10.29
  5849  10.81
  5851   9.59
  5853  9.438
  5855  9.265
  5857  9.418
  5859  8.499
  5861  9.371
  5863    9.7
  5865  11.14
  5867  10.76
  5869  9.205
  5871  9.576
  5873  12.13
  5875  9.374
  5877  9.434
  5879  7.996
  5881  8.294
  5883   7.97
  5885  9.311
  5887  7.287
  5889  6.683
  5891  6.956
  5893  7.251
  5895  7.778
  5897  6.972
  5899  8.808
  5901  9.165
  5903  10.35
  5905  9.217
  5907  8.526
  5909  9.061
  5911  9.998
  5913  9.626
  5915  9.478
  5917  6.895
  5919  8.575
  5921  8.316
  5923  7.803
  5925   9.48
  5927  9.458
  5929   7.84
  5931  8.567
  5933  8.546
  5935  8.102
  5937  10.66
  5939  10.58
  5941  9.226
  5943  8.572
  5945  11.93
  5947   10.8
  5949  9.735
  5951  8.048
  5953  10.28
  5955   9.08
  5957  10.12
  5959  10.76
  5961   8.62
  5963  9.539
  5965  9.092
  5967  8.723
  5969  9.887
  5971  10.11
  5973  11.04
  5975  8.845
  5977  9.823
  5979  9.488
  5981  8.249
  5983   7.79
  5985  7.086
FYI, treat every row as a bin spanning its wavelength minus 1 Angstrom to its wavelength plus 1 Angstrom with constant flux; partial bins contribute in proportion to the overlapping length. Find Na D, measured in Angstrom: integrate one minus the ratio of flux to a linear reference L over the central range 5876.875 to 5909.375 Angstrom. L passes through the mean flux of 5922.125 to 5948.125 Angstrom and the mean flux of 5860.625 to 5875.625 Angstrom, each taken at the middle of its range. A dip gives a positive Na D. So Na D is 5.4 Angstrom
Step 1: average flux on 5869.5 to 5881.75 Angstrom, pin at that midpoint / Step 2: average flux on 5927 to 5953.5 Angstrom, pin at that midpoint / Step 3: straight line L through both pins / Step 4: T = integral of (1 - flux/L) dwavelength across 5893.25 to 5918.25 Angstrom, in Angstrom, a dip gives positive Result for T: 1.8 Angstrom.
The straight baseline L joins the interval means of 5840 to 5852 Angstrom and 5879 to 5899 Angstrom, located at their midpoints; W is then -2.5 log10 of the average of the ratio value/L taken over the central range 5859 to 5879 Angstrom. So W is -0.12 mag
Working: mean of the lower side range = 10.2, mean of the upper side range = 7.69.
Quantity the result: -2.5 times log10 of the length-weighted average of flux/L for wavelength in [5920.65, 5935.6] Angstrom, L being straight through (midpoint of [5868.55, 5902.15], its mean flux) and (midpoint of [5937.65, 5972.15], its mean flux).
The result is 0.09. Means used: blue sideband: 8.48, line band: 8.53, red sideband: 9.73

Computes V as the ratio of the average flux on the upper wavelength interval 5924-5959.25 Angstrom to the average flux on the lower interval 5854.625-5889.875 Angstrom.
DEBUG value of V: 1.0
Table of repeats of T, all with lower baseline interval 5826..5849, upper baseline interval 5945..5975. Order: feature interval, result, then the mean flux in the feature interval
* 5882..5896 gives 3.2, 7.61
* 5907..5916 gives 0.4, 9.43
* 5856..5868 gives 0.1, 9.81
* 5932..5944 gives 0.6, 9.28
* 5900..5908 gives 0.4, 9.31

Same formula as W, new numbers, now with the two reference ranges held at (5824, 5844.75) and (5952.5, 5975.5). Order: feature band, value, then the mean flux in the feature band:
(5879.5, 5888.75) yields 0.21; 8.08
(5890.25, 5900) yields 0.28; 7.57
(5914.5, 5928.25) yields 0.14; 8.53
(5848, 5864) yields 0.03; 9.51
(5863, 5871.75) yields -0.04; 10.1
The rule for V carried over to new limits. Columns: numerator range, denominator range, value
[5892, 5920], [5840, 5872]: 0.88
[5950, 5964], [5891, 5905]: 1.14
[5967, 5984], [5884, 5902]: 1.20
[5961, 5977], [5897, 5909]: 1.06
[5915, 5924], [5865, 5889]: 0.88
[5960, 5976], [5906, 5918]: 1.06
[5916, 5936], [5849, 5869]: 0.86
